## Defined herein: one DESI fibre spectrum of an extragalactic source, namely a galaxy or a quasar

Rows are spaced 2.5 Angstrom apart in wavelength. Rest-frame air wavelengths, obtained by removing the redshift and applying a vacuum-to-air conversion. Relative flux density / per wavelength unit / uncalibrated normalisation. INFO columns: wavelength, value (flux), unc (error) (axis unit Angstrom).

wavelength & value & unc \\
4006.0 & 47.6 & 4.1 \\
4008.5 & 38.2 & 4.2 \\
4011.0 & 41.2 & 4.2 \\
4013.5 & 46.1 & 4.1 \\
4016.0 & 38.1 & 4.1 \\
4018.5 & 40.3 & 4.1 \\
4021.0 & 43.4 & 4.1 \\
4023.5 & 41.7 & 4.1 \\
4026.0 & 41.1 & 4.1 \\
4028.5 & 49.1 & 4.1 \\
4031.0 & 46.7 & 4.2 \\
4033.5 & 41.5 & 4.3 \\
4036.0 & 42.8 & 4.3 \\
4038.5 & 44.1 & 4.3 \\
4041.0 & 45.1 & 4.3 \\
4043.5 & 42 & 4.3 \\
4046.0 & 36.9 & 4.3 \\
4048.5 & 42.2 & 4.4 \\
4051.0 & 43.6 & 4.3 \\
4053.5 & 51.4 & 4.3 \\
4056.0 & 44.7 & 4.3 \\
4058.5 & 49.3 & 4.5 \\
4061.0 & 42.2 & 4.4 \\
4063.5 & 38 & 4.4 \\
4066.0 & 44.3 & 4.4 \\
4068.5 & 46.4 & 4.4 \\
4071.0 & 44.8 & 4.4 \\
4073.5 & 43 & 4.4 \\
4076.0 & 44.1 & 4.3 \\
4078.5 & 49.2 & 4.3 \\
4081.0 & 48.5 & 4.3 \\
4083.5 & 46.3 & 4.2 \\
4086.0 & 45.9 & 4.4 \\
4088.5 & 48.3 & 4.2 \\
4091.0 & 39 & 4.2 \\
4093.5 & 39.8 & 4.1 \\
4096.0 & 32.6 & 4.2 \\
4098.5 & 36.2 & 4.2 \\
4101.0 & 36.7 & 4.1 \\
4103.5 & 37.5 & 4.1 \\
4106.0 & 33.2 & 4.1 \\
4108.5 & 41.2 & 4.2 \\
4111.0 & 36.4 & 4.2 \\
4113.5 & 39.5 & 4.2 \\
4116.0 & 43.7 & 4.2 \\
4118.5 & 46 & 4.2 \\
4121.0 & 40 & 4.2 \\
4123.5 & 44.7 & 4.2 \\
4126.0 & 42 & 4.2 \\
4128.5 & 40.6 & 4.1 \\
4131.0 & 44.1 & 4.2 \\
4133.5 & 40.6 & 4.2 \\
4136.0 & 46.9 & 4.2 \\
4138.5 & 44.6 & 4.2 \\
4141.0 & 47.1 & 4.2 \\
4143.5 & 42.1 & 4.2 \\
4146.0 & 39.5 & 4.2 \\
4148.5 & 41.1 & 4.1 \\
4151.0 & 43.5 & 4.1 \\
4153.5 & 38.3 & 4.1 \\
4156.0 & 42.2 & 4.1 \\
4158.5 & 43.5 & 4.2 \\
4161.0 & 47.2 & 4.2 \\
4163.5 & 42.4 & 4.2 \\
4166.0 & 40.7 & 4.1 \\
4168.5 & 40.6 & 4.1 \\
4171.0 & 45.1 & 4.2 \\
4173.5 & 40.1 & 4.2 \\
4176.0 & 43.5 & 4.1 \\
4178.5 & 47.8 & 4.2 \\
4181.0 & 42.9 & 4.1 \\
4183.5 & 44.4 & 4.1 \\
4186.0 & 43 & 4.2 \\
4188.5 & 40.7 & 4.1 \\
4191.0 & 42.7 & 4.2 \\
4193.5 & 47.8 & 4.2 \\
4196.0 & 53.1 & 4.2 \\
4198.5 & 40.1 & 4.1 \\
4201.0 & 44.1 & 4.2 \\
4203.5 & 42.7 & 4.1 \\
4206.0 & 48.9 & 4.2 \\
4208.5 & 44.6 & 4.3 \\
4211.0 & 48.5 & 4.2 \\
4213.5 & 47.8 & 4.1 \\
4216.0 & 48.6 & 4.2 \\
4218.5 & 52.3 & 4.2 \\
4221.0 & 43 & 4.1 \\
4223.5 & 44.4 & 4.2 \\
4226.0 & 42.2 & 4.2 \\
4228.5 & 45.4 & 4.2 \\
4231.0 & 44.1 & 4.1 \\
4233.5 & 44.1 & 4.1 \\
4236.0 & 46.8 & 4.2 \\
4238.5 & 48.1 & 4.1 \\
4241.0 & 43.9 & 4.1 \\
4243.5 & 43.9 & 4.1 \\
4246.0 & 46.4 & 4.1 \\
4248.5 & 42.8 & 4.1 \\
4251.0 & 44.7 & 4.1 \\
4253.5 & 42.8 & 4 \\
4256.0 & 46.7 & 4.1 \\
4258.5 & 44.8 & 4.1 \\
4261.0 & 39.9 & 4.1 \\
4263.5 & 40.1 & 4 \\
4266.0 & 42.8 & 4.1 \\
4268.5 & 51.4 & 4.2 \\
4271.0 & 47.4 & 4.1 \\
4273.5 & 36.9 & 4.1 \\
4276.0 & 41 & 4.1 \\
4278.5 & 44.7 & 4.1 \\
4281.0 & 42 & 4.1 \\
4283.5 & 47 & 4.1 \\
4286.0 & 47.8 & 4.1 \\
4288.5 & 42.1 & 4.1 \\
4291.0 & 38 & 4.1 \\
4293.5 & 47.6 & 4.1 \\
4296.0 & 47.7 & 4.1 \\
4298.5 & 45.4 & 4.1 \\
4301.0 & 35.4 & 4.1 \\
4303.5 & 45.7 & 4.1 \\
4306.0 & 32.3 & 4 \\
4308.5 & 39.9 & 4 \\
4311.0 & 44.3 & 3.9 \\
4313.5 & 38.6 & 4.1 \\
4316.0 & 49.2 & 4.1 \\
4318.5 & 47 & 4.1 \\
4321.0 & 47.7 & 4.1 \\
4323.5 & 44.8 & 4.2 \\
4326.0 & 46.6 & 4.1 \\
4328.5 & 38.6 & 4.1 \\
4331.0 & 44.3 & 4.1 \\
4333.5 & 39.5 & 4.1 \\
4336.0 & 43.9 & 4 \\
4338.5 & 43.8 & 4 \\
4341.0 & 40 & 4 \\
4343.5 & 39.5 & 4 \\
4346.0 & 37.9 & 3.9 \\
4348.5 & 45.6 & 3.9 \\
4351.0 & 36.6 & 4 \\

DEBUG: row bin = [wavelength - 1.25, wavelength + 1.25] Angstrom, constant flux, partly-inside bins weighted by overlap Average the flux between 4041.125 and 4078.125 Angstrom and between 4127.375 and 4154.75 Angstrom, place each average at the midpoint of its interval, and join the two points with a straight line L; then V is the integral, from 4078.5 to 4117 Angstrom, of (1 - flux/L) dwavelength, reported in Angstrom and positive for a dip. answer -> 2.43 Angstrom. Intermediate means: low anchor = 43.9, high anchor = 42.6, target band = 40.6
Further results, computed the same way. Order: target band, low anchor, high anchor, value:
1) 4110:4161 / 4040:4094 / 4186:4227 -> 2.9 Angstrom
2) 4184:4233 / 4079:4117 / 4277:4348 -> -4.3 Angstrom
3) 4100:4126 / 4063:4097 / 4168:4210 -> 2.3 Angstrom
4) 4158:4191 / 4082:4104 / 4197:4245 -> 0.3 Angstrom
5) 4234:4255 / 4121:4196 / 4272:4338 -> -0.9 Angstrom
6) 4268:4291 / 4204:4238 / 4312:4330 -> 0.7 Angstrom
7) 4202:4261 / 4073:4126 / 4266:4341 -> -3.7 Angstrom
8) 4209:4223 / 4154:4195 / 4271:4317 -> -1.5 Angstrom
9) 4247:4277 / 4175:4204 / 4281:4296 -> 0.7 Angstrom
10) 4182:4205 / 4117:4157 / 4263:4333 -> -0.7 Angstrom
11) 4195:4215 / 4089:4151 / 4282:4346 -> -2.1 Angstrom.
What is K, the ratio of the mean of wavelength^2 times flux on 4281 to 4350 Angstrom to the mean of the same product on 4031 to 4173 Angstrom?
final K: 1.12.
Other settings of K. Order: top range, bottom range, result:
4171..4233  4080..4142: 1.13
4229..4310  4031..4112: 1.13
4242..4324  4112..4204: 1.07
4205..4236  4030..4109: 1.16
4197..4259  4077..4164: 1.14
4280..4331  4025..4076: 1.12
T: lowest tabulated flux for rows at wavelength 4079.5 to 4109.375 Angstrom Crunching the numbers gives 32.6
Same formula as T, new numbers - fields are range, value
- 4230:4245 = 43.9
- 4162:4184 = 40.1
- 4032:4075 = 36.9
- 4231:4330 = 32.3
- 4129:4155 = 38.3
